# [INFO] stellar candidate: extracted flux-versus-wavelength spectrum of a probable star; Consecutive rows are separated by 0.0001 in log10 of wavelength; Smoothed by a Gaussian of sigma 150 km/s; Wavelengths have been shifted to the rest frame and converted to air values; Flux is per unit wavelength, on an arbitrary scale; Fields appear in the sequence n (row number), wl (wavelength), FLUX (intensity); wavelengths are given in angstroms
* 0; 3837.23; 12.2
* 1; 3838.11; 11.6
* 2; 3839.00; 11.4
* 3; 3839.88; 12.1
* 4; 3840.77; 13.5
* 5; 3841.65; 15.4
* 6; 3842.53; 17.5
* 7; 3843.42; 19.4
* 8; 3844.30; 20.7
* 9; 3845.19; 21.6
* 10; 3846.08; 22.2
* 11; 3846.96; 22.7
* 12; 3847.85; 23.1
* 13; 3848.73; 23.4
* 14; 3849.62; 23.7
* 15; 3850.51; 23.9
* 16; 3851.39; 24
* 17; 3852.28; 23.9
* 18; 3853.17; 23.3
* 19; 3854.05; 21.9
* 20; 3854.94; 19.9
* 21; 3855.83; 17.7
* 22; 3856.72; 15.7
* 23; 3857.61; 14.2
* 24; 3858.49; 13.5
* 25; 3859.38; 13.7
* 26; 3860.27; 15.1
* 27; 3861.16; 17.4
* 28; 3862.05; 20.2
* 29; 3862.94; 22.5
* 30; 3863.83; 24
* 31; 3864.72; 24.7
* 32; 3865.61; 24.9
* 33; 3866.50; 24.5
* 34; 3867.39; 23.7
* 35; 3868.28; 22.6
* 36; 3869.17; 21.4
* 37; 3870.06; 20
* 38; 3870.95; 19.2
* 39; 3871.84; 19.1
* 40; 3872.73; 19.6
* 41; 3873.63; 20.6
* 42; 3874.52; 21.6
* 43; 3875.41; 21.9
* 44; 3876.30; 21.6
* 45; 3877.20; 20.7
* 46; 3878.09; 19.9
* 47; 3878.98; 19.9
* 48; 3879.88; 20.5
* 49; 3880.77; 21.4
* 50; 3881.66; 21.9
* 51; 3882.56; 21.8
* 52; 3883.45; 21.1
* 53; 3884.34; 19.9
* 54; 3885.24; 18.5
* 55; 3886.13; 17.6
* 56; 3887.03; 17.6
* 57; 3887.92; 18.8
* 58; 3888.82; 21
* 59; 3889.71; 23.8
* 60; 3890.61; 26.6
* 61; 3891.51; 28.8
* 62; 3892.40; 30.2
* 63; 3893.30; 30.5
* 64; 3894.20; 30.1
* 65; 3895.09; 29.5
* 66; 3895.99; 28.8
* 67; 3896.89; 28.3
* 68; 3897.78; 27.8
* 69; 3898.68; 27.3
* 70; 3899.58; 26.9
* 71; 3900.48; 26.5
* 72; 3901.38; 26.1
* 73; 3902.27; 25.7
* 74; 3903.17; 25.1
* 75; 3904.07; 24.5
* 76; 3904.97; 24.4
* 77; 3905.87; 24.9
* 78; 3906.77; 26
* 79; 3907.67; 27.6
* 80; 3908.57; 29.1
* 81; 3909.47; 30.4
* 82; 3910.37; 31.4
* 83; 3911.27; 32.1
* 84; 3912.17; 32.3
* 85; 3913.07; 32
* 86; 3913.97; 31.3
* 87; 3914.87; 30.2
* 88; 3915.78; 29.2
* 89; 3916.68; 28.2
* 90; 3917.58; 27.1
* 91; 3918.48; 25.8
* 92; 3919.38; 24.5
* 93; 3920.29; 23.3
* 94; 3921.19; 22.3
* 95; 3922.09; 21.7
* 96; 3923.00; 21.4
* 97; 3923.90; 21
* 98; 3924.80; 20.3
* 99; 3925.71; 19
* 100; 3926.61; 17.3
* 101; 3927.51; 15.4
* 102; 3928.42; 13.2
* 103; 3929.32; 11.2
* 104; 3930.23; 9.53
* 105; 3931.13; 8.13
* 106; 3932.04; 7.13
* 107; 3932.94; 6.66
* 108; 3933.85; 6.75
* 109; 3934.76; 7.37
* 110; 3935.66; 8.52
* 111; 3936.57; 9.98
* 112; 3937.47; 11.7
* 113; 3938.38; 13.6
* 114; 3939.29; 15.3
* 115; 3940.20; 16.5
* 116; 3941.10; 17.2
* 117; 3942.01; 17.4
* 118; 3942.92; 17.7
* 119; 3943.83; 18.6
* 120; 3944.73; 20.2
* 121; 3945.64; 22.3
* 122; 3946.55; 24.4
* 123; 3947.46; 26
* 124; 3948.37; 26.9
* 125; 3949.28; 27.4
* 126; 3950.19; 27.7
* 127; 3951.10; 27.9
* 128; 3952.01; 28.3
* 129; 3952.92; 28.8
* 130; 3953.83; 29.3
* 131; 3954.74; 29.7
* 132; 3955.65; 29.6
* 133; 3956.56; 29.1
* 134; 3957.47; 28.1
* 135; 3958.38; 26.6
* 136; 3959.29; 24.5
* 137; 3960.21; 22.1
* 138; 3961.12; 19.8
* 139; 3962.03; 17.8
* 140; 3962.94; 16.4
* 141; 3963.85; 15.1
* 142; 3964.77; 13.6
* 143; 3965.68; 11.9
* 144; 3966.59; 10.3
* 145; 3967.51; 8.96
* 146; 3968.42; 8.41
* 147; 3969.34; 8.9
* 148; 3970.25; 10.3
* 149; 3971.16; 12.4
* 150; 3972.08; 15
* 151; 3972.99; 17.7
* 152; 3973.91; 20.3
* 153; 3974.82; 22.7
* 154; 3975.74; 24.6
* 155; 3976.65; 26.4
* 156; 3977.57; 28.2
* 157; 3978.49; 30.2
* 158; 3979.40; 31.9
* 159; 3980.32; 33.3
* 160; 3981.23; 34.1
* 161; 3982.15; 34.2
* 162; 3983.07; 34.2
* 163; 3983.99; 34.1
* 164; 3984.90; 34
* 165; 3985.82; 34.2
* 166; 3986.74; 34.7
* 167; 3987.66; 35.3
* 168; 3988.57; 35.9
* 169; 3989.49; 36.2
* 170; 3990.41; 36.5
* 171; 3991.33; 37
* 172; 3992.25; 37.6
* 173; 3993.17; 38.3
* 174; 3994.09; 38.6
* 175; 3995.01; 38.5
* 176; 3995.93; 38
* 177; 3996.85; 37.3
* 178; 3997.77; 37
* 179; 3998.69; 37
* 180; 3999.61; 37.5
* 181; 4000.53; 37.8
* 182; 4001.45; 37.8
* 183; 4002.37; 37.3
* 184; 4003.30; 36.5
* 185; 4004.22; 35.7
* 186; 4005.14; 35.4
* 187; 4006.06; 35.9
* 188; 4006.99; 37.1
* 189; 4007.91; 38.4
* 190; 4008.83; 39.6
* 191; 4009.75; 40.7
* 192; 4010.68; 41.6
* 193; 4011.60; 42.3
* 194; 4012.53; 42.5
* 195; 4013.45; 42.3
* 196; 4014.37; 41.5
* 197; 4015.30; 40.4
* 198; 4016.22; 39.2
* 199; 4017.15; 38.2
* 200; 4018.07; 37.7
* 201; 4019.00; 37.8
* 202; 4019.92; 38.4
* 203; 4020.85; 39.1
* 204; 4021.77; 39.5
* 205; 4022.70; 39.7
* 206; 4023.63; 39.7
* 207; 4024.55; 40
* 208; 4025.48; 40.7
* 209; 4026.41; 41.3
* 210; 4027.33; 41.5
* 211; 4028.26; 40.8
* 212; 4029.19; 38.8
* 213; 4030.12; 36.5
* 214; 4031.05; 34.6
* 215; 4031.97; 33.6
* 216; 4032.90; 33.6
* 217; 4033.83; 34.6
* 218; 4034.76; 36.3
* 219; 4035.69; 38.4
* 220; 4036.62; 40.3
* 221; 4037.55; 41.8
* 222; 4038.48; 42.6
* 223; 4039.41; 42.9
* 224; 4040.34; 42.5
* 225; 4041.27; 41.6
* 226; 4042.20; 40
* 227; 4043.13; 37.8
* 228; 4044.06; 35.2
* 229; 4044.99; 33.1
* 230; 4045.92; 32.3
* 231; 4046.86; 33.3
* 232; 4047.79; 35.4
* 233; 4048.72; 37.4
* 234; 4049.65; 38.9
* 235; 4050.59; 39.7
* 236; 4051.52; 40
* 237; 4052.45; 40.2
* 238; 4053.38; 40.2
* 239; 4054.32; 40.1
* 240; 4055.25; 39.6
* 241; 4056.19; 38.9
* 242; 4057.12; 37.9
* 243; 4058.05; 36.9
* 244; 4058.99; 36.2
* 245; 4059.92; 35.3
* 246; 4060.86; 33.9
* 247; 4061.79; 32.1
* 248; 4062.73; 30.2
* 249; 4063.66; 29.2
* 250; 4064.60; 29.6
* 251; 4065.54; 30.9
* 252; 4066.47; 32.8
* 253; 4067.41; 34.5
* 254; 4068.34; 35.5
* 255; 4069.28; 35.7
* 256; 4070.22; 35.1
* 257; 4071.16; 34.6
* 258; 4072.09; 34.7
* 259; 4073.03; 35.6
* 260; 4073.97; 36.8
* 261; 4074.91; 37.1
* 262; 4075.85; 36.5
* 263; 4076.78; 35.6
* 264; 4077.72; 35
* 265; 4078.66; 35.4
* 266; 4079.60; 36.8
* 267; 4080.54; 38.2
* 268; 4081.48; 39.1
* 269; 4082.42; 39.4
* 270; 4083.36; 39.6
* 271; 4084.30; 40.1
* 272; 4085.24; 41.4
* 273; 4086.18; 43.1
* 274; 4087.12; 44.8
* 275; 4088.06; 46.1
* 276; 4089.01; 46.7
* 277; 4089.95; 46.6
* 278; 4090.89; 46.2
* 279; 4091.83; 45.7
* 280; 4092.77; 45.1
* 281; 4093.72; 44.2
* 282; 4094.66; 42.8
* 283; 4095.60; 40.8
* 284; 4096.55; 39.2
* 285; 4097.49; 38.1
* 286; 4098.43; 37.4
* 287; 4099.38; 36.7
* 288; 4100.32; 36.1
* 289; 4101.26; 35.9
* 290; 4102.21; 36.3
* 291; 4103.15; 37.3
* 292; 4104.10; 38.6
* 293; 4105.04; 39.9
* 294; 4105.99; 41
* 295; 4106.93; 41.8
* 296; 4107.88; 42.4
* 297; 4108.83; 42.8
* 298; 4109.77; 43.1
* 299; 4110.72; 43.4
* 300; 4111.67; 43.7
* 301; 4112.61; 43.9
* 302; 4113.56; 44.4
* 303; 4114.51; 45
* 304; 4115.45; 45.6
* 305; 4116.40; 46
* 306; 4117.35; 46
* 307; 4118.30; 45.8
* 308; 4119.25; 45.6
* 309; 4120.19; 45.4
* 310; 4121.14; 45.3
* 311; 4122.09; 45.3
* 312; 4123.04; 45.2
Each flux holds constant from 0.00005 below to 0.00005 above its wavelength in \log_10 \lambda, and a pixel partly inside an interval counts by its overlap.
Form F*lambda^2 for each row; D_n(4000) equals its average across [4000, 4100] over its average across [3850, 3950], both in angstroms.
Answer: 1.9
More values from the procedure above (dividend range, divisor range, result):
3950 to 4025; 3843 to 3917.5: 1.40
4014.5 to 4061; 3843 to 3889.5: 2.02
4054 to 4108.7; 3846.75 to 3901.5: 1.90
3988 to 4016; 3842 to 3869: 1.98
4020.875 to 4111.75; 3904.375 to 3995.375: 1.74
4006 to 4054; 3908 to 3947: 2.07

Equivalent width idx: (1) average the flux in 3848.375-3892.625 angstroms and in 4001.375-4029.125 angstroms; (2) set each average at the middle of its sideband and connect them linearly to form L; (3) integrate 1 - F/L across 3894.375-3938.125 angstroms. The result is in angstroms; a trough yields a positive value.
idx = 6.8 angstroms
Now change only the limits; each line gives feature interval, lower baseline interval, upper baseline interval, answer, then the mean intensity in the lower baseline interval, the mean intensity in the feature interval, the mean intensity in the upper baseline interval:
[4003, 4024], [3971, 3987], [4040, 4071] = -4.9 angstroms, 28.1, 39.1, 36.1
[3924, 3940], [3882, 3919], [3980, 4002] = 9.5 angstroms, 26.4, 12.1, 36.2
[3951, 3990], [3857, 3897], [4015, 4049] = 9.0 angstroms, 21.8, 24.5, 38.3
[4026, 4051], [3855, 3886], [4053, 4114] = -2.3 angstroms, 20.1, 37.9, 38.7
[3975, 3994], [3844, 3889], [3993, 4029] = 1.2 angstroms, 20.7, 33.5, 38.9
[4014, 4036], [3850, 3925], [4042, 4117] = -2.6 angstroms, 23.6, 38.4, 38.7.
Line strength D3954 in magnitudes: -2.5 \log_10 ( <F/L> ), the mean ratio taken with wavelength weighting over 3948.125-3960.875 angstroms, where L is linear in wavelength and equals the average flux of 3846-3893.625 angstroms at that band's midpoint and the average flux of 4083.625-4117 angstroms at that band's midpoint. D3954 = 0.056 mag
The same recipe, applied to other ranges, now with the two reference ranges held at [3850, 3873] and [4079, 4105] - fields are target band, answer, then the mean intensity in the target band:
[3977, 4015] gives -0.14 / 36.7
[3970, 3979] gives 0.40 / 21.1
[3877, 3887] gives 0.11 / 20.2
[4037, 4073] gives 0.03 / 36.5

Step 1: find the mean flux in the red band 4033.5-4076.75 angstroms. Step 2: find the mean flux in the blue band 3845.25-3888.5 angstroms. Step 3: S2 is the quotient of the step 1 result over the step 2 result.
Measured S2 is 1.77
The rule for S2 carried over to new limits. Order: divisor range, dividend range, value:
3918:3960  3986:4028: 1.95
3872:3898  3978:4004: 1.56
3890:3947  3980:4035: 1.70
